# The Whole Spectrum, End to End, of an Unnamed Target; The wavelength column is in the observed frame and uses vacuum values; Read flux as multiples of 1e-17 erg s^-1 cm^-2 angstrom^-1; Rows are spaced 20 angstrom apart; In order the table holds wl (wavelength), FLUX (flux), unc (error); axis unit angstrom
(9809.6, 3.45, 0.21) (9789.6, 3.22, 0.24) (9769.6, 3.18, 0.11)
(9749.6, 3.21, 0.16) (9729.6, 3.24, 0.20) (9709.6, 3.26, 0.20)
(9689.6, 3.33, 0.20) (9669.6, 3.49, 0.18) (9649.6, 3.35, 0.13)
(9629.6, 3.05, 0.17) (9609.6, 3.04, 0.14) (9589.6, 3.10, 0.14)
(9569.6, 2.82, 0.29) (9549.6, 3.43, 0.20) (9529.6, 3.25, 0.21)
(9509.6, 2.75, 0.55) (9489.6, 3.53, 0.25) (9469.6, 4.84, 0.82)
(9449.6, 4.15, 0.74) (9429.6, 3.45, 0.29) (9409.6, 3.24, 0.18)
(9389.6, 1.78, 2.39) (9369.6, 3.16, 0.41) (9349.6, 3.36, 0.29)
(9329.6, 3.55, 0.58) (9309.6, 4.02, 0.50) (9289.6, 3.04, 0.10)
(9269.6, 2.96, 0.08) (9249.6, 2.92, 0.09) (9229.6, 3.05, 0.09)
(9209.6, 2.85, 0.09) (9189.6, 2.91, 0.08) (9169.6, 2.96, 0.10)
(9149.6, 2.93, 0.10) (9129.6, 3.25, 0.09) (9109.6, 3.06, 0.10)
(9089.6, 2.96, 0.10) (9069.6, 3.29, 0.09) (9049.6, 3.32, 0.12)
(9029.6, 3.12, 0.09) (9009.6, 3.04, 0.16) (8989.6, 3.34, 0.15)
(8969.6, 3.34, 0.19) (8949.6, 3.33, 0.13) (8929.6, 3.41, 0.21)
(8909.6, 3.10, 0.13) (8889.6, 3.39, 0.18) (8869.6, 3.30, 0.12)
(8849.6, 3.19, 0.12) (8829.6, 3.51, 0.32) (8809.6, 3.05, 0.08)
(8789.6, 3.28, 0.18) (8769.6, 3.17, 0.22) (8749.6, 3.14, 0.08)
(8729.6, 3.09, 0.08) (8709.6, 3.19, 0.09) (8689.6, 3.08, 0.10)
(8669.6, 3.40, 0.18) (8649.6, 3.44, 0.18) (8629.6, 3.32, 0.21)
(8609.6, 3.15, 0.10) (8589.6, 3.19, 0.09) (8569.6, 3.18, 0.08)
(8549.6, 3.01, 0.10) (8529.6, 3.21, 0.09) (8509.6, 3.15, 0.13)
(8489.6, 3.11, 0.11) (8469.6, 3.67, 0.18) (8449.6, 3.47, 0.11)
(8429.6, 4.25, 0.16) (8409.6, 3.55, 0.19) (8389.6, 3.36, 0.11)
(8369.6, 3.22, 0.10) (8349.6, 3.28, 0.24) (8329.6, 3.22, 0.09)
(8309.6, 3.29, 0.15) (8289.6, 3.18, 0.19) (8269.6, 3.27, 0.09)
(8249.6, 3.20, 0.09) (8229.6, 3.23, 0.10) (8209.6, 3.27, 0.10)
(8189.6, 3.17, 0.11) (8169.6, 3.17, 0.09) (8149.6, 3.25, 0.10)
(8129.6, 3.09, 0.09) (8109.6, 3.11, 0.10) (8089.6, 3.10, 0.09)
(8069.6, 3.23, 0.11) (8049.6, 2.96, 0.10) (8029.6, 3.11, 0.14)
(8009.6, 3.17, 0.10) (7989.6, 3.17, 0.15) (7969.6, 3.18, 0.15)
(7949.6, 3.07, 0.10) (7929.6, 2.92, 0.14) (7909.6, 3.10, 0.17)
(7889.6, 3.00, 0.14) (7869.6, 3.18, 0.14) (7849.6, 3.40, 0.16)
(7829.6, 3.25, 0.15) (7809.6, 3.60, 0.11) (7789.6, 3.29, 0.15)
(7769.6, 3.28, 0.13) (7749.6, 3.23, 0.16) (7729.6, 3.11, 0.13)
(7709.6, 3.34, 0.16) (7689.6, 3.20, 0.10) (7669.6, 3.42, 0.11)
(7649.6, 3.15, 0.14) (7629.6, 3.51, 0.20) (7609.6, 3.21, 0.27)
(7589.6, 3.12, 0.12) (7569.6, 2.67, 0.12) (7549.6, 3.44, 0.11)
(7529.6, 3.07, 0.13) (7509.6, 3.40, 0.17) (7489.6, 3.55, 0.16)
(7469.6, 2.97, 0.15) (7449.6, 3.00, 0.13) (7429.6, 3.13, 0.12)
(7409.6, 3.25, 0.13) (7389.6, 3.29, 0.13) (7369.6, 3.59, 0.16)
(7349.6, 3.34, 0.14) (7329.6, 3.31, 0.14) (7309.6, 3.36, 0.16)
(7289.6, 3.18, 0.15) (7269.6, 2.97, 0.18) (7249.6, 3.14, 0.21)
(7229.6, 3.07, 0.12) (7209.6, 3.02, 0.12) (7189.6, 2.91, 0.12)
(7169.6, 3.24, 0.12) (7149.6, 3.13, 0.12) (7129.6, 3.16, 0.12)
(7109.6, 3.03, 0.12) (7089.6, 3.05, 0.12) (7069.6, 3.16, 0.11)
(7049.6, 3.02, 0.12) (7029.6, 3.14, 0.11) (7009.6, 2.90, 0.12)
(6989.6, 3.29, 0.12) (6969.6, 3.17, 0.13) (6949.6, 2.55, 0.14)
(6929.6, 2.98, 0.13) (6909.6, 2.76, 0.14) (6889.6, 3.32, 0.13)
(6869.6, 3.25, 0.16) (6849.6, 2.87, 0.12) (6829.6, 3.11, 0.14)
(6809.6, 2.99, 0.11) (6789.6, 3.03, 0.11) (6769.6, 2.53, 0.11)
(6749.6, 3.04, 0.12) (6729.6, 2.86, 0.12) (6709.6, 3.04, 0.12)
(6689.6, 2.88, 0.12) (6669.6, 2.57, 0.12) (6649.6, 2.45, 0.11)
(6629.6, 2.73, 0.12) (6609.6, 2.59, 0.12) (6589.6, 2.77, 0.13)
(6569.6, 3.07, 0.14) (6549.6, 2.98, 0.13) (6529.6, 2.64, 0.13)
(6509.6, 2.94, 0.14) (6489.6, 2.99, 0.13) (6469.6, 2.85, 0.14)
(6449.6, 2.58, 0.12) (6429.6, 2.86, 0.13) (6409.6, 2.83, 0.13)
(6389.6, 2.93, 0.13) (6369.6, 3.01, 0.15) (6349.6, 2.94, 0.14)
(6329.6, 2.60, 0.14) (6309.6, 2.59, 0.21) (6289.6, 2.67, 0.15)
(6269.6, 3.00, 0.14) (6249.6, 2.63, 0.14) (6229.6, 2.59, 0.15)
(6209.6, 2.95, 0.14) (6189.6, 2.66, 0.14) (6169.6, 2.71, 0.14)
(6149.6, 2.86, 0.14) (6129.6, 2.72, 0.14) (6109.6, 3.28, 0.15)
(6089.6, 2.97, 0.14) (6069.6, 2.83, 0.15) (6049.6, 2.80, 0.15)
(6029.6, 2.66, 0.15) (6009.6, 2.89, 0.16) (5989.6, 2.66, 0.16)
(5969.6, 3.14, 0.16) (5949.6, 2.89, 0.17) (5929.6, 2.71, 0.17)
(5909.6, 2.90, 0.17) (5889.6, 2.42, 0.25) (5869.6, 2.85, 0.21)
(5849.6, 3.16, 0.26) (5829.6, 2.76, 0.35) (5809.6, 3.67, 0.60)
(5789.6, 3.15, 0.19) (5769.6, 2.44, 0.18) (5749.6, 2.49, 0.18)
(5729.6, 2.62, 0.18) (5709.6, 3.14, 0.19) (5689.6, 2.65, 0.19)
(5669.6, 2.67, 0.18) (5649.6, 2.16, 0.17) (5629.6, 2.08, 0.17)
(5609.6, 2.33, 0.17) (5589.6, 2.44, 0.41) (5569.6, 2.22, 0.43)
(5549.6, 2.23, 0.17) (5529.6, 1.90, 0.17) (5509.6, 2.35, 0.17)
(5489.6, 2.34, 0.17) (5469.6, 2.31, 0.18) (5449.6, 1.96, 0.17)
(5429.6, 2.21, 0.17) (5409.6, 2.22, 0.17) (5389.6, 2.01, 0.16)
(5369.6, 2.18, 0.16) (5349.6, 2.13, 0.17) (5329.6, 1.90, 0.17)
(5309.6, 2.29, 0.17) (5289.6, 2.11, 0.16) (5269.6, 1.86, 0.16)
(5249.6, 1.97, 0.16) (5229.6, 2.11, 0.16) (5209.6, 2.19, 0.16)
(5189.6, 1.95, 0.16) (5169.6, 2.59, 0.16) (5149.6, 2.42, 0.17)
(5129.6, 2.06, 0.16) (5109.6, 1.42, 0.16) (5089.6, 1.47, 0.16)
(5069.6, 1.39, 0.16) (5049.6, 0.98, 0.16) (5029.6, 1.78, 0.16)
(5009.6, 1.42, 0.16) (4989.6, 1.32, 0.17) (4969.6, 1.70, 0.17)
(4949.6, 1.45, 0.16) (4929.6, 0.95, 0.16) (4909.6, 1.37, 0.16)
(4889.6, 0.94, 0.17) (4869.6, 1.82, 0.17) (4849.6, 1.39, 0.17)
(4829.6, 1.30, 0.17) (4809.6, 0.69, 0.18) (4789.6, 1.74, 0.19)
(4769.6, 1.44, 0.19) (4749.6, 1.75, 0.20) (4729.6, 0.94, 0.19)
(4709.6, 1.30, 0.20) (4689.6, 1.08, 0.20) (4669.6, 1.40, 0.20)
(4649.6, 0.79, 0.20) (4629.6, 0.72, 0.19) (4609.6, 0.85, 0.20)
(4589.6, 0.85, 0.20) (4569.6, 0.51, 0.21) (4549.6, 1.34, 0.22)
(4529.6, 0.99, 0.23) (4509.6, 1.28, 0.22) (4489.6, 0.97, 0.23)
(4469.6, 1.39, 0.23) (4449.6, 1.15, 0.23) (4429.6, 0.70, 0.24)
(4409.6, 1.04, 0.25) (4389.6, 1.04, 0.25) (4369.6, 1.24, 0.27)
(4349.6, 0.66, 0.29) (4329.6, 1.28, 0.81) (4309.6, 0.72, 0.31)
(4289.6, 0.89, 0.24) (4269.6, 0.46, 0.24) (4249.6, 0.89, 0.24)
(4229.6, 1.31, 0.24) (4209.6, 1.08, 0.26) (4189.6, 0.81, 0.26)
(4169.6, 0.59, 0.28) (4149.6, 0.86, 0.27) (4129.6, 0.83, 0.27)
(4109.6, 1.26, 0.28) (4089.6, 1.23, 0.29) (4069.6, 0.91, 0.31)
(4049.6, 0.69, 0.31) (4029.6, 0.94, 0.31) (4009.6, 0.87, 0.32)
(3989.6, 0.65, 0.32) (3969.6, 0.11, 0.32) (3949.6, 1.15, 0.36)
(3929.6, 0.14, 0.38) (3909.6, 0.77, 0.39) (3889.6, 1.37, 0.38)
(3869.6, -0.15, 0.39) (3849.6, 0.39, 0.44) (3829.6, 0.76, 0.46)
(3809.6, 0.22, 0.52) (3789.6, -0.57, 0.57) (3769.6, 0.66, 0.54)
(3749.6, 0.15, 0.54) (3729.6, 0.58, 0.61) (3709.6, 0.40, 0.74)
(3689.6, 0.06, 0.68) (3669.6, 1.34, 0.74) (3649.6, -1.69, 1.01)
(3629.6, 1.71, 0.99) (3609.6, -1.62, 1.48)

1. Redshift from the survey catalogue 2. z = 0.285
